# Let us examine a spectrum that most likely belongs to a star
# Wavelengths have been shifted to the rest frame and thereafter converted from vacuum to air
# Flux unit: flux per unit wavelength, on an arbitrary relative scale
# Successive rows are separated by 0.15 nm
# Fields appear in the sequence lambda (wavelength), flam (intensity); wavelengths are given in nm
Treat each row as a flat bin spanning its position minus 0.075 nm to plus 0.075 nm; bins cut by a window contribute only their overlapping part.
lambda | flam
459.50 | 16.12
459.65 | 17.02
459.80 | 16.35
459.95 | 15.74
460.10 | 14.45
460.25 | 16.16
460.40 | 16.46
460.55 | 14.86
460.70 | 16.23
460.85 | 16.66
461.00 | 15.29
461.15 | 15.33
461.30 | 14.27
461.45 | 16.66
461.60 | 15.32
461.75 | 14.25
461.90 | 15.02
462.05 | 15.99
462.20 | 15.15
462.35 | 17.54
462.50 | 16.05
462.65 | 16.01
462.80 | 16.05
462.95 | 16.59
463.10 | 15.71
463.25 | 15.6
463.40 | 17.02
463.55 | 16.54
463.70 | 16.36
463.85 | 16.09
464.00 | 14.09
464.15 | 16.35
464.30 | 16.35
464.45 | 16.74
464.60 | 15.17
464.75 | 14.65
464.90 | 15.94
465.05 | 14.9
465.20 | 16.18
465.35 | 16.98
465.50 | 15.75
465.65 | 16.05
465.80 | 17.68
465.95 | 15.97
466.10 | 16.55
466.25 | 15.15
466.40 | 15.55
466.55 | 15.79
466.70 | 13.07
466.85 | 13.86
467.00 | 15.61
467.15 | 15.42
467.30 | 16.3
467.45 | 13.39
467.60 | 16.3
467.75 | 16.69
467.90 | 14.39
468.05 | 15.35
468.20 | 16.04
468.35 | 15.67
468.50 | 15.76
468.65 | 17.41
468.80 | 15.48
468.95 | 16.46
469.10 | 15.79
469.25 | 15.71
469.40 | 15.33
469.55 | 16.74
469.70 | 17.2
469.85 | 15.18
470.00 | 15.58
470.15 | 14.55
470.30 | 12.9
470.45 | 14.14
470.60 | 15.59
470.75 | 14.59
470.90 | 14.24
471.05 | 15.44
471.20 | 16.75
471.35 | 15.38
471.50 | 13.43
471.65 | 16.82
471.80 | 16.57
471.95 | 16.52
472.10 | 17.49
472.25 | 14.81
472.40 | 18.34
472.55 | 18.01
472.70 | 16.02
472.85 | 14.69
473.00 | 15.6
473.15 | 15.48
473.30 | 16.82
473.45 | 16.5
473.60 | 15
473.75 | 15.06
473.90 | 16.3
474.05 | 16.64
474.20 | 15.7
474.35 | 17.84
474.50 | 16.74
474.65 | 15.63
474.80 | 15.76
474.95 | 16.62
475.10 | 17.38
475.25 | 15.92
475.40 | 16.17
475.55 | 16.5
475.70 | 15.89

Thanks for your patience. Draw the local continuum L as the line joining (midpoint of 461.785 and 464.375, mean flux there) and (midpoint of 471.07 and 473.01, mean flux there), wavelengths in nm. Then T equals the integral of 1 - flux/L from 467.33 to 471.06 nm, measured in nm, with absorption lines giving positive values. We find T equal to 0.16 nm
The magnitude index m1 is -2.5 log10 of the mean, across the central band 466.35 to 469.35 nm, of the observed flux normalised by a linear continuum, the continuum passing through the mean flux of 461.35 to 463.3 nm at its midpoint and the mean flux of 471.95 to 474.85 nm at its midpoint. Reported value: 0.037 mag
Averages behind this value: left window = 15.8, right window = 16.2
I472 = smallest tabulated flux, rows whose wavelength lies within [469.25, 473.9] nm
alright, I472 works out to 12.9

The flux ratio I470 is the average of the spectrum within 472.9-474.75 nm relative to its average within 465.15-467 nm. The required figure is 1.0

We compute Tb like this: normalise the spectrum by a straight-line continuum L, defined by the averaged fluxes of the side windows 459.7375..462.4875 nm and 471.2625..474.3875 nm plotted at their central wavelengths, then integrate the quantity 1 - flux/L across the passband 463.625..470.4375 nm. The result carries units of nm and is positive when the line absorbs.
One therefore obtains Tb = 0.11 nm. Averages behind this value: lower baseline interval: 15.7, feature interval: 15.6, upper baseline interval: 16.1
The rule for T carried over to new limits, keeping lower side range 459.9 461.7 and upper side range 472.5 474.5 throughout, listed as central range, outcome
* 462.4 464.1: -0.04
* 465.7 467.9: 0.05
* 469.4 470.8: 0.07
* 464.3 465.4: 0.00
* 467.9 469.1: 0.00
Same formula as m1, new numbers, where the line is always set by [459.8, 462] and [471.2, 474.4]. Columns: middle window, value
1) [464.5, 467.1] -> 0.013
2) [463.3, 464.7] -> -0.025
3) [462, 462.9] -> -0.038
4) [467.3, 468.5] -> 0.028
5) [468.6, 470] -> -0.009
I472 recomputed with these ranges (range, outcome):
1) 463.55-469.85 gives 13.07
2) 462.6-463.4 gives 15.6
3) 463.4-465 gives 14.09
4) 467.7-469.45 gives 14.39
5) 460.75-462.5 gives 14.25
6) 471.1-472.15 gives 13.43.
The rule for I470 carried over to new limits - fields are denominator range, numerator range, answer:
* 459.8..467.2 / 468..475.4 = 1.01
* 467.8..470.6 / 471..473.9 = 1.03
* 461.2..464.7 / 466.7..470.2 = 0.98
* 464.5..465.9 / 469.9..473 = 0.98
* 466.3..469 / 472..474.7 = 1.05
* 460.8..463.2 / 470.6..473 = 1.01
